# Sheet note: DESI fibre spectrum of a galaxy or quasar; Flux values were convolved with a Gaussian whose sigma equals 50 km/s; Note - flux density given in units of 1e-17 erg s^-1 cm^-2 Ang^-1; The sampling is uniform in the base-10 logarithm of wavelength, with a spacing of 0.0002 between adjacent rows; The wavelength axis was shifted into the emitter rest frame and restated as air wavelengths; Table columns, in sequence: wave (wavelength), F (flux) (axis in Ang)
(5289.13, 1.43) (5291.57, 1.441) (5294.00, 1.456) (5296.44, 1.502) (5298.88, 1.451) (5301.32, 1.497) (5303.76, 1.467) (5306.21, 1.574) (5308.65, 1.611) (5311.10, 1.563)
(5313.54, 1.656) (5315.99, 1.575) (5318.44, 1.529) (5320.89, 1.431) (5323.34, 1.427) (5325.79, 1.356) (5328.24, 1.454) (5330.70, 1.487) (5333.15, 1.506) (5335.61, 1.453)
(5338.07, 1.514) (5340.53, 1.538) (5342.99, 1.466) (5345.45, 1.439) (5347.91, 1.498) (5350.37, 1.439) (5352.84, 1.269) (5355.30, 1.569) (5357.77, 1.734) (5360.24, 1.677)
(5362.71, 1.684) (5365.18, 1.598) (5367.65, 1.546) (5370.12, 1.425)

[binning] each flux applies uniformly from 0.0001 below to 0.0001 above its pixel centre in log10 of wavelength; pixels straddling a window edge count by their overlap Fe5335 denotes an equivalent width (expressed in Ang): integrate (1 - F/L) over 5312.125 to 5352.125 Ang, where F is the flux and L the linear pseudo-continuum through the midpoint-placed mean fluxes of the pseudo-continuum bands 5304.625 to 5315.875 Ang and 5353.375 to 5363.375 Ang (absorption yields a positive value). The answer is 3.2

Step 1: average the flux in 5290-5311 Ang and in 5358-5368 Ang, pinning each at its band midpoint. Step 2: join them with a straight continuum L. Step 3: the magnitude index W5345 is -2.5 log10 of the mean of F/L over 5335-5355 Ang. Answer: 0.10 mag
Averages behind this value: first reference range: 1.5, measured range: 1.46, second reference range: 1.64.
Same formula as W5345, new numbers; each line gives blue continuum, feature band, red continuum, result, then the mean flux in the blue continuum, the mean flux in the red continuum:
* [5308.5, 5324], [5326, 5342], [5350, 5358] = 0.02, 1.54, 1.48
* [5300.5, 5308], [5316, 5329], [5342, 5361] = 0.05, 1.52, 1.51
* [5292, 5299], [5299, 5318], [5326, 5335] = -0.06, 1.47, 1.47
